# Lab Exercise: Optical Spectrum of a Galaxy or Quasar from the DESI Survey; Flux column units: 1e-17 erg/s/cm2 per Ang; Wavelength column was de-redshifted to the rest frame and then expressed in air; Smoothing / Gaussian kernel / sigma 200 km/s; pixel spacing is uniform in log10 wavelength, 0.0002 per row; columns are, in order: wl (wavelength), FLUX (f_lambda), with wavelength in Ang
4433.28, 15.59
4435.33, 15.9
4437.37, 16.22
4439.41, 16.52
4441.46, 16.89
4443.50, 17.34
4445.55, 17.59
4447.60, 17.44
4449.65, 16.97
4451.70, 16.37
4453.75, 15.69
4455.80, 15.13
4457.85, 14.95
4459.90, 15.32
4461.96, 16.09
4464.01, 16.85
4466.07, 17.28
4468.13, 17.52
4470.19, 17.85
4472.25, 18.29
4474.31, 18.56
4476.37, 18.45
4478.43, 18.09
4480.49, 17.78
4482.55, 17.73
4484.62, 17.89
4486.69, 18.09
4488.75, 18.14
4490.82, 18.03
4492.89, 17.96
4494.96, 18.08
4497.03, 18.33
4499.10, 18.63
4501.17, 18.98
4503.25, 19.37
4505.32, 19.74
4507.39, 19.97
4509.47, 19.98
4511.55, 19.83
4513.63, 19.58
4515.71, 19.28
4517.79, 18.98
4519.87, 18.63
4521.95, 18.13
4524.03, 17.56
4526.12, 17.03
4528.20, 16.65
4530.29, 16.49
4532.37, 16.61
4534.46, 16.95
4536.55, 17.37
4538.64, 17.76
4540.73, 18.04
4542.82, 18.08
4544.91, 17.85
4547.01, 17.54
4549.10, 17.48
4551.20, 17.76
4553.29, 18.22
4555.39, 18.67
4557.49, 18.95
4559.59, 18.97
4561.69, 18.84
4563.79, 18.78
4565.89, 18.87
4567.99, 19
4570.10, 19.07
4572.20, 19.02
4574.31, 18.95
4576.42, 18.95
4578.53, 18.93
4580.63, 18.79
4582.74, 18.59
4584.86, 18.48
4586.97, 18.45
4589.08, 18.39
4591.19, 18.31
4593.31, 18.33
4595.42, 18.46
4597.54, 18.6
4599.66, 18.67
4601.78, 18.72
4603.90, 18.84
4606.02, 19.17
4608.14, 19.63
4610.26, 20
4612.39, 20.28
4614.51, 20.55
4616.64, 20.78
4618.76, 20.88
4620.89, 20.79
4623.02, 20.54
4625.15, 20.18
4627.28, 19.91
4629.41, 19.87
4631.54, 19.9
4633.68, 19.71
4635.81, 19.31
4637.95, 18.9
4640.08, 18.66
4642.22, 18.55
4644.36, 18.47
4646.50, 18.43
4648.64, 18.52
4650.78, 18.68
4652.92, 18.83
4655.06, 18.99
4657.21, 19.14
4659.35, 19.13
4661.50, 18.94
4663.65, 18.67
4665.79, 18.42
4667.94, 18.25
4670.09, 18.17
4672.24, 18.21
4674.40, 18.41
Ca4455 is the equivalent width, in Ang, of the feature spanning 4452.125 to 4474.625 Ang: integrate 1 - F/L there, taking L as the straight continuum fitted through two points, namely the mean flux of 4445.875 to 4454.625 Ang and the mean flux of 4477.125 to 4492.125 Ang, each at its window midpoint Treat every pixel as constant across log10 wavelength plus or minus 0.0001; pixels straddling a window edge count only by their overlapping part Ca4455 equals 0.8 Ang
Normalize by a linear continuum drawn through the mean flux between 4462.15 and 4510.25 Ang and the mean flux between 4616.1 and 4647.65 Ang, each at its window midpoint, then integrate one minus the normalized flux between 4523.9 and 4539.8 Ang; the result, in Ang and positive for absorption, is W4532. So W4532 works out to 1.4 Ang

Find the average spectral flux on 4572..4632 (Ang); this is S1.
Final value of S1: 19.3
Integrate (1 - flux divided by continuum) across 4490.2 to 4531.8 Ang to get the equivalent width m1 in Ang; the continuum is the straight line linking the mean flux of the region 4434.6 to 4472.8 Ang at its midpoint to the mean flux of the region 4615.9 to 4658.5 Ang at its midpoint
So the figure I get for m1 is -2.48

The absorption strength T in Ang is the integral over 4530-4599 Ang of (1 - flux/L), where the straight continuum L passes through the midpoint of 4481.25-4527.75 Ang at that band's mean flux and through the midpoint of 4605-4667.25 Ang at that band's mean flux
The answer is 2.4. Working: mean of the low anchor 18.6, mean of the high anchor 19.4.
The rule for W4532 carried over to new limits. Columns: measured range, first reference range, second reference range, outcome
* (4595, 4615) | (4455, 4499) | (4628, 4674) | -0.86 Ang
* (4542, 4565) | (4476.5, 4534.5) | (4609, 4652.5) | 0.66 Ang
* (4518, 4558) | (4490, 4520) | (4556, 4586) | 2.68 Ang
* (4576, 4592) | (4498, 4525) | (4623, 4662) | 0.46 Ang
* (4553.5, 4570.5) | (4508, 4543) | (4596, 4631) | -0.05 Ang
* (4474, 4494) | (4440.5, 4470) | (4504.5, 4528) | -0.45 Ang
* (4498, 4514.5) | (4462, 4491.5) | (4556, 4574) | -1.18 Ang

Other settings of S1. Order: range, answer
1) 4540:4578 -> 18.5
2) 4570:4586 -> 18.8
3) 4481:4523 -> 18.8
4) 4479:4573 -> 18.3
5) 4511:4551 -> 17.9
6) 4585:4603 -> 18.5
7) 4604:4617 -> 19.9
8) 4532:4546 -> 17.6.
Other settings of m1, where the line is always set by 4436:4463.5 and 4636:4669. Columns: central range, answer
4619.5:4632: -1.2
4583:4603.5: -0.5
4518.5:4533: -0.1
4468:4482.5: -1.3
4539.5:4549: -0.2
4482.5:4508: -2.5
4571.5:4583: -0.7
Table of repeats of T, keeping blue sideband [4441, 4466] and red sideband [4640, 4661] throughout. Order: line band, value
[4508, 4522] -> -1.8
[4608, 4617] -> -1.0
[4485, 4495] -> -0.7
